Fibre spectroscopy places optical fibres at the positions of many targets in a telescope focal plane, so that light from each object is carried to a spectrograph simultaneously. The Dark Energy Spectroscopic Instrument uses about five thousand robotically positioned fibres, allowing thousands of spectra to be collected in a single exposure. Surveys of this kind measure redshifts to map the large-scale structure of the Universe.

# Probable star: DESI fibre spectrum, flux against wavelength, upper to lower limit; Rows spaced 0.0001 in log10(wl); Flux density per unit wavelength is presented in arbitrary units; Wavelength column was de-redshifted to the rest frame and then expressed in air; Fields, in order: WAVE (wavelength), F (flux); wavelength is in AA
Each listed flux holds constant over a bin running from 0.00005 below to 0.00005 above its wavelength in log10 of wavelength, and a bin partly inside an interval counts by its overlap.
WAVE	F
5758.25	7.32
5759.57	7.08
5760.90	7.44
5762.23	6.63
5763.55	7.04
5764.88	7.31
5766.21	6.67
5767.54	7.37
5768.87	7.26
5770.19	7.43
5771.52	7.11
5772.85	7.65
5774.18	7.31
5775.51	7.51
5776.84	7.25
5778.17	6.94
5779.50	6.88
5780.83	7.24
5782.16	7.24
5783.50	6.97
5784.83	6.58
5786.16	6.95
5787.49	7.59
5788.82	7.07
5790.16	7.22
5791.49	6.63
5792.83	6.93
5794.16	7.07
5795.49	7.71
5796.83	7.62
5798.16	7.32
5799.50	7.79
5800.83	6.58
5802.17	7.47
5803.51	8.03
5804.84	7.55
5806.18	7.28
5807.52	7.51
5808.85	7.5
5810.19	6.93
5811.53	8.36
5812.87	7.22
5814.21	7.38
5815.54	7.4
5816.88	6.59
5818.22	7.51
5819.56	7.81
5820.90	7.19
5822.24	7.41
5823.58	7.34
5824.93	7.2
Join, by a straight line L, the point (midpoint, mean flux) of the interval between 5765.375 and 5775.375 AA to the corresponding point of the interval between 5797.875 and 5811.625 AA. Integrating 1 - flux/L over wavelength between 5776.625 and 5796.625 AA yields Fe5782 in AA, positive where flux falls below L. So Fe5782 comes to 0.7 AA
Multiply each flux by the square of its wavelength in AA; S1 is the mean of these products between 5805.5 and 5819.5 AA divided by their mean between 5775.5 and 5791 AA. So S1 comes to 1.05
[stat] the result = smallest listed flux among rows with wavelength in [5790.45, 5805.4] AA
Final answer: 6.58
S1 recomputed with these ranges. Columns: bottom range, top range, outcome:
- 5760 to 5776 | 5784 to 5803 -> 1.00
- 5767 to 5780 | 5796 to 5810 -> 1.03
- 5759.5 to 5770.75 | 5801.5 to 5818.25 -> 1.06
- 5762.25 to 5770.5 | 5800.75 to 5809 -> 1.06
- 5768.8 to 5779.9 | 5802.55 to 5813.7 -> 1.05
